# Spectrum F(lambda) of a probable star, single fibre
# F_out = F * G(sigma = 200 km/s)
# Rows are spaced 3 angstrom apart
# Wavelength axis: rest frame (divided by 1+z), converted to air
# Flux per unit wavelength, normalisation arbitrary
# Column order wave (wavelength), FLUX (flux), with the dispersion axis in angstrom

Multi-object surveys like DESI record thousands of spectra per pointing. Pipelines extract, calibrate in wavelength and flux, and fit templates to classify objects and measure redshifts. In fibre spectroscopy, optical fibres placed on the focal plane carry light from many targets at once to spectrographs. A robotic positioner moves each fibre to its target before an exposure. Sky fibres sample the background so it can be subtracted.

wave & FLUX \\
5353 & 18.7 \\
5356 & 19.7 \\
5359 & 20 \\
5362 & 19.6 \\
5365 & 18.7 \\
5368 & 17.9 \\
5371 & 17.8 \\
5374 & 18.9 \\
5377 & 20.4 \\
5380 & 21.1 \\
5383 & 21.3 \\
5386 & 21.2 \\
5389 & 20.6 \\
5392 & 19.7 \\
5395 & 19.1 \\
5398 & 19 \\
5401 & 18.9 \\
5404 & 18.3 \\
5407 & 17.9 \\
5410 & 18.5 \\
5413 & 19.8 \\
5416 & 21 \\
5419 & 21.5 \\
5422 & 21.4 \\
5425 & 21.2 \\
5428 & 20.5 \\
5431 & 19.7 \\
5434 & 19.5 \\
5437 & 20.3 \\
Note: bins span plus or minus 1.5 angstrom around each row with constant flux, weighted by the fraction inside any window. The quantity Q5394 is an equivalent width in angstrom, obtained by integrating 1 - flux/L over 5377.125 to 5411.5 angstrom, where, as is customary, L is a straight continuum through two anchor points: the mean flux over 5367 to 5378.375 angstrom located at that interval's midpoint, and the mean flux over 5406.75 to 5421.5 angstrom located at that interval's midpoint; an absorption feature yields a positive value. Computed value -0.4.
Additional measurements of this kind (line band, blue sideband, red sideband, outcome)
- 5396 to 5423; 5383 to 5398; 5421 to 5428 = 1.5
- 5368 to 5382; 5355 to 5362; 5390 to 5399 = 0.1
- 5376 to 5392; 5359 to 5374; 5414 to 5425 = -1.1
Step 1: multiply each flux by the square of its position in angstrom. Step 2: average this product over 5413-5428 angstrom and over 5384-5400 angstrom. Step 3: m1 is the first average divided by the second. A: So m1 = 1.07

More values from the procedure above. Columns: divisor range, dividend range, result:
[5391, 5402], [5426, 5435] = 1.06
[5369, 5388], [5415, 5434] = 1.05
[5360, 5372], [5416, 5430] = 1.16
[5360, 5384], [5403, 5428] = 1.05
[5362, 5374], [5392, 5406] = 1.04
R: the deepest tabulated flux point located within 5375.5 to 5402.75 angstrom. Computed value 18.9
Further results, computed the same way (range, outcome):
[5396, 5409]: 17.9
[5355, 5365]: 18.7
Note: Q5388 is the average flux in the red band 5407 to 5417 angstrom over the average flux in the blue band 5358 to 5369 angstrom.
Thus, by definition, 1.0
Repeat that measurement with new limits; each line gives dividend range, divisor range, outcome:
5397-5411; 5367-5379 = 0.98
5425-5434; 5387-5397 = 1.02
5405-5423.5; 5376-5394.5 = 0.97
